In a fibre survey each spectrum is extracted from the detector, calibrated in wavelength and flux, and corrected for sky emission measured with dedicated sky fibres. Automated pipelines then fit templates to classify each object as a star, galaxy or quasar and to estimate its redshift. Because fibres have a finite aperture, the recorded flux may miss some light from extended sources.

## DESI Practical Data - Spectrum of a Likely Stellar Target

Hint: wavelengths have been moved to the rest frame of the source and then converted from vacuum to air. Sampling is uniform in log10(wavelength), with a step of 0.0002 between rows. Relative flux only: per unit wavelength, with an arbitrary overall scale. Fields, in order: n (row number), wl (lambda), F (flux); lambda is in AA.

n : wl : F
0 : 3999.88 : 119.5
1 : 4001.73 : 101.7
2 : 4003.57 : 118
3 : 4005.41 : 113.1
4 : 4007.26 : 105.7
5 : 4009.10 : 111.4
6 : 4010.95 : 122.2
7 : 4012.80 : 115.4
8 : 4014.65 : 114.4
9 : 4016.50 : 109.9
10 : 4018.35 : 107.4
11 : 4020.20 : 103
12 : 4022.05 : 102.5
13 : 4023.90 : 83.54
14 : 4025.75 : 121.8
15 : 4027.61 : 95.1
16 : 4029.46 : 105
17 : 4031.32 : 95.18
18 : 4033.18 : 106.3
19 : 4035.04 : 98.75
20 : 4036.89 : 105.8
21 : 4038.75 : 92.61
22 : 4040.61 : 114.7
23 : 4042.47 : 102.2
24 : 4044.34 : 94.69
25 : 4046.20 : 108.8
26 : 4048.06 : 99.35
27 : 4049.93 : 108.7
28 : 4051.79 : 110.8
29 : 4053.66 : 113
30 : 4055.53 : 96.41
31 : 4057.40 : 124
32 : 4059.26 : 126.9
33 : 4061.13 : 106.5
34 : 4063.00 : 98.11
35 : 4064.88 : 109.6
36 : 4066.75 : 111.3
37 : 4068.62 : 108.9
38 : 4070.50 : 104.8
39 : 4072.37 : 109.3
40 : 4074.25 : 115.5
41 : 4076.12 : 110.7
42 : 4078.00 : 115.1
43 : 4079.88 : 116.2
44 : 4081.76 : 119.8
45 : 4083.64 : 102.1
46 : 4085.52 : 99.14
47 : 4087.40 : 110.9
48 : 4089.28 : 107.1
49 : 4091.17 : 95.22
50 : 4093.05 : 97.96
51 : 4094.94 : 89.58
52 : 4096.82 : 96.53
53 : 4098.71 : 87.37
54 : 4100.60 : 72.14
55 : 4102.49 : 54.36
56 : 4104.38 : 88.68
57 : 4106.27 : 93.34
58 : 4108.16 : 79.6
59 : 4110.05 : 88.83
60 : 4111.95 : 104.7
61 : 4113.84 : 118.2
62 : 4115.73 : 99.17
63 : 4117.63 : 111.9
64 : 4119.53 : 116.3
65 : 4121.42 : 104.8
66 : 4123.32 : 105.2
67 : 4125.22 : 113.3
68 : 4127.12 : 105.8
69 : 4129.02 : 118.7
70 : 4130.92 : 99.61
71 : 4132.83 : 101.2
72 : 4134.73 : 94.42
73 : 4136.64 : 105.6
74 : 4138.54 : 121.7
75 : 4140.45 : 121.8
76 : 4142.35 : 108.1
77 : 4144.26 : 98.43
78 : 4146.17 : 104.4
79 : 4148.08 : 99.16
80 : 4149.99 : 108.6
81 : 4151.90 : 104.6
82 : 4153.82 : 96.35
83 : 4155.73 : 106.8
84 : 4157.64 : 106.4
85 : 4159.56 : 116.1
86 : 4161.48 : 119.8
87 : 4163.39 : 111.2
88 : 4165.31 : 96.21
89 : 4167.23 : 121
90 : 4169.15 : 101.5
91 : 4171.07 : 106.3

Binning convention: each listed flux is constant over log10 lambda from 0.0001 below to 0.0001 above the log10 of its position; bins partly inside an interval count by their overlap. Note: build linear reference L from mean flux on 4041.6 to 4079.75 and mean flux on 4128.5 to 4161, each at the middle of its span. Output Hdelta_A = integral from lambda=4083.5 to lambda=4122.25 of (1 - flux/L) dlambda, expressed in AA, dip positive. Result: 4.2 AA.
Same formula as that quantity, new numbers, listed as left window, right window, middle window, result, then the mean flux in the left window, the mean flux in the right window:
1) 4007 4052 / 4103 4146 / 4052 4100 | -0.90 AA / 105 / 104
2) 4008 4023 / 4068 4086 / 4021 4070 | 2.29 AA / 111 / 110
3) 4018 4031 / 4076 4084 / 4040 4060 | -0.25 AA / 102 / 114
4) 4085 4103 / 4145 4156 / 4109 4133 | -2.40 AA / 91.7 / 103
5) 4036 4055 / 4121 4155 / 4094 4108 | 3.01 AA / 105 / 106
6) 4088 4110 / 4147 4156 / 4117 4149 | -3.35 AA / 87.9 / 103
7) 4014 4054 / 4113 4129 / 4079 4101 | 1.56 AA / 104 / 110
